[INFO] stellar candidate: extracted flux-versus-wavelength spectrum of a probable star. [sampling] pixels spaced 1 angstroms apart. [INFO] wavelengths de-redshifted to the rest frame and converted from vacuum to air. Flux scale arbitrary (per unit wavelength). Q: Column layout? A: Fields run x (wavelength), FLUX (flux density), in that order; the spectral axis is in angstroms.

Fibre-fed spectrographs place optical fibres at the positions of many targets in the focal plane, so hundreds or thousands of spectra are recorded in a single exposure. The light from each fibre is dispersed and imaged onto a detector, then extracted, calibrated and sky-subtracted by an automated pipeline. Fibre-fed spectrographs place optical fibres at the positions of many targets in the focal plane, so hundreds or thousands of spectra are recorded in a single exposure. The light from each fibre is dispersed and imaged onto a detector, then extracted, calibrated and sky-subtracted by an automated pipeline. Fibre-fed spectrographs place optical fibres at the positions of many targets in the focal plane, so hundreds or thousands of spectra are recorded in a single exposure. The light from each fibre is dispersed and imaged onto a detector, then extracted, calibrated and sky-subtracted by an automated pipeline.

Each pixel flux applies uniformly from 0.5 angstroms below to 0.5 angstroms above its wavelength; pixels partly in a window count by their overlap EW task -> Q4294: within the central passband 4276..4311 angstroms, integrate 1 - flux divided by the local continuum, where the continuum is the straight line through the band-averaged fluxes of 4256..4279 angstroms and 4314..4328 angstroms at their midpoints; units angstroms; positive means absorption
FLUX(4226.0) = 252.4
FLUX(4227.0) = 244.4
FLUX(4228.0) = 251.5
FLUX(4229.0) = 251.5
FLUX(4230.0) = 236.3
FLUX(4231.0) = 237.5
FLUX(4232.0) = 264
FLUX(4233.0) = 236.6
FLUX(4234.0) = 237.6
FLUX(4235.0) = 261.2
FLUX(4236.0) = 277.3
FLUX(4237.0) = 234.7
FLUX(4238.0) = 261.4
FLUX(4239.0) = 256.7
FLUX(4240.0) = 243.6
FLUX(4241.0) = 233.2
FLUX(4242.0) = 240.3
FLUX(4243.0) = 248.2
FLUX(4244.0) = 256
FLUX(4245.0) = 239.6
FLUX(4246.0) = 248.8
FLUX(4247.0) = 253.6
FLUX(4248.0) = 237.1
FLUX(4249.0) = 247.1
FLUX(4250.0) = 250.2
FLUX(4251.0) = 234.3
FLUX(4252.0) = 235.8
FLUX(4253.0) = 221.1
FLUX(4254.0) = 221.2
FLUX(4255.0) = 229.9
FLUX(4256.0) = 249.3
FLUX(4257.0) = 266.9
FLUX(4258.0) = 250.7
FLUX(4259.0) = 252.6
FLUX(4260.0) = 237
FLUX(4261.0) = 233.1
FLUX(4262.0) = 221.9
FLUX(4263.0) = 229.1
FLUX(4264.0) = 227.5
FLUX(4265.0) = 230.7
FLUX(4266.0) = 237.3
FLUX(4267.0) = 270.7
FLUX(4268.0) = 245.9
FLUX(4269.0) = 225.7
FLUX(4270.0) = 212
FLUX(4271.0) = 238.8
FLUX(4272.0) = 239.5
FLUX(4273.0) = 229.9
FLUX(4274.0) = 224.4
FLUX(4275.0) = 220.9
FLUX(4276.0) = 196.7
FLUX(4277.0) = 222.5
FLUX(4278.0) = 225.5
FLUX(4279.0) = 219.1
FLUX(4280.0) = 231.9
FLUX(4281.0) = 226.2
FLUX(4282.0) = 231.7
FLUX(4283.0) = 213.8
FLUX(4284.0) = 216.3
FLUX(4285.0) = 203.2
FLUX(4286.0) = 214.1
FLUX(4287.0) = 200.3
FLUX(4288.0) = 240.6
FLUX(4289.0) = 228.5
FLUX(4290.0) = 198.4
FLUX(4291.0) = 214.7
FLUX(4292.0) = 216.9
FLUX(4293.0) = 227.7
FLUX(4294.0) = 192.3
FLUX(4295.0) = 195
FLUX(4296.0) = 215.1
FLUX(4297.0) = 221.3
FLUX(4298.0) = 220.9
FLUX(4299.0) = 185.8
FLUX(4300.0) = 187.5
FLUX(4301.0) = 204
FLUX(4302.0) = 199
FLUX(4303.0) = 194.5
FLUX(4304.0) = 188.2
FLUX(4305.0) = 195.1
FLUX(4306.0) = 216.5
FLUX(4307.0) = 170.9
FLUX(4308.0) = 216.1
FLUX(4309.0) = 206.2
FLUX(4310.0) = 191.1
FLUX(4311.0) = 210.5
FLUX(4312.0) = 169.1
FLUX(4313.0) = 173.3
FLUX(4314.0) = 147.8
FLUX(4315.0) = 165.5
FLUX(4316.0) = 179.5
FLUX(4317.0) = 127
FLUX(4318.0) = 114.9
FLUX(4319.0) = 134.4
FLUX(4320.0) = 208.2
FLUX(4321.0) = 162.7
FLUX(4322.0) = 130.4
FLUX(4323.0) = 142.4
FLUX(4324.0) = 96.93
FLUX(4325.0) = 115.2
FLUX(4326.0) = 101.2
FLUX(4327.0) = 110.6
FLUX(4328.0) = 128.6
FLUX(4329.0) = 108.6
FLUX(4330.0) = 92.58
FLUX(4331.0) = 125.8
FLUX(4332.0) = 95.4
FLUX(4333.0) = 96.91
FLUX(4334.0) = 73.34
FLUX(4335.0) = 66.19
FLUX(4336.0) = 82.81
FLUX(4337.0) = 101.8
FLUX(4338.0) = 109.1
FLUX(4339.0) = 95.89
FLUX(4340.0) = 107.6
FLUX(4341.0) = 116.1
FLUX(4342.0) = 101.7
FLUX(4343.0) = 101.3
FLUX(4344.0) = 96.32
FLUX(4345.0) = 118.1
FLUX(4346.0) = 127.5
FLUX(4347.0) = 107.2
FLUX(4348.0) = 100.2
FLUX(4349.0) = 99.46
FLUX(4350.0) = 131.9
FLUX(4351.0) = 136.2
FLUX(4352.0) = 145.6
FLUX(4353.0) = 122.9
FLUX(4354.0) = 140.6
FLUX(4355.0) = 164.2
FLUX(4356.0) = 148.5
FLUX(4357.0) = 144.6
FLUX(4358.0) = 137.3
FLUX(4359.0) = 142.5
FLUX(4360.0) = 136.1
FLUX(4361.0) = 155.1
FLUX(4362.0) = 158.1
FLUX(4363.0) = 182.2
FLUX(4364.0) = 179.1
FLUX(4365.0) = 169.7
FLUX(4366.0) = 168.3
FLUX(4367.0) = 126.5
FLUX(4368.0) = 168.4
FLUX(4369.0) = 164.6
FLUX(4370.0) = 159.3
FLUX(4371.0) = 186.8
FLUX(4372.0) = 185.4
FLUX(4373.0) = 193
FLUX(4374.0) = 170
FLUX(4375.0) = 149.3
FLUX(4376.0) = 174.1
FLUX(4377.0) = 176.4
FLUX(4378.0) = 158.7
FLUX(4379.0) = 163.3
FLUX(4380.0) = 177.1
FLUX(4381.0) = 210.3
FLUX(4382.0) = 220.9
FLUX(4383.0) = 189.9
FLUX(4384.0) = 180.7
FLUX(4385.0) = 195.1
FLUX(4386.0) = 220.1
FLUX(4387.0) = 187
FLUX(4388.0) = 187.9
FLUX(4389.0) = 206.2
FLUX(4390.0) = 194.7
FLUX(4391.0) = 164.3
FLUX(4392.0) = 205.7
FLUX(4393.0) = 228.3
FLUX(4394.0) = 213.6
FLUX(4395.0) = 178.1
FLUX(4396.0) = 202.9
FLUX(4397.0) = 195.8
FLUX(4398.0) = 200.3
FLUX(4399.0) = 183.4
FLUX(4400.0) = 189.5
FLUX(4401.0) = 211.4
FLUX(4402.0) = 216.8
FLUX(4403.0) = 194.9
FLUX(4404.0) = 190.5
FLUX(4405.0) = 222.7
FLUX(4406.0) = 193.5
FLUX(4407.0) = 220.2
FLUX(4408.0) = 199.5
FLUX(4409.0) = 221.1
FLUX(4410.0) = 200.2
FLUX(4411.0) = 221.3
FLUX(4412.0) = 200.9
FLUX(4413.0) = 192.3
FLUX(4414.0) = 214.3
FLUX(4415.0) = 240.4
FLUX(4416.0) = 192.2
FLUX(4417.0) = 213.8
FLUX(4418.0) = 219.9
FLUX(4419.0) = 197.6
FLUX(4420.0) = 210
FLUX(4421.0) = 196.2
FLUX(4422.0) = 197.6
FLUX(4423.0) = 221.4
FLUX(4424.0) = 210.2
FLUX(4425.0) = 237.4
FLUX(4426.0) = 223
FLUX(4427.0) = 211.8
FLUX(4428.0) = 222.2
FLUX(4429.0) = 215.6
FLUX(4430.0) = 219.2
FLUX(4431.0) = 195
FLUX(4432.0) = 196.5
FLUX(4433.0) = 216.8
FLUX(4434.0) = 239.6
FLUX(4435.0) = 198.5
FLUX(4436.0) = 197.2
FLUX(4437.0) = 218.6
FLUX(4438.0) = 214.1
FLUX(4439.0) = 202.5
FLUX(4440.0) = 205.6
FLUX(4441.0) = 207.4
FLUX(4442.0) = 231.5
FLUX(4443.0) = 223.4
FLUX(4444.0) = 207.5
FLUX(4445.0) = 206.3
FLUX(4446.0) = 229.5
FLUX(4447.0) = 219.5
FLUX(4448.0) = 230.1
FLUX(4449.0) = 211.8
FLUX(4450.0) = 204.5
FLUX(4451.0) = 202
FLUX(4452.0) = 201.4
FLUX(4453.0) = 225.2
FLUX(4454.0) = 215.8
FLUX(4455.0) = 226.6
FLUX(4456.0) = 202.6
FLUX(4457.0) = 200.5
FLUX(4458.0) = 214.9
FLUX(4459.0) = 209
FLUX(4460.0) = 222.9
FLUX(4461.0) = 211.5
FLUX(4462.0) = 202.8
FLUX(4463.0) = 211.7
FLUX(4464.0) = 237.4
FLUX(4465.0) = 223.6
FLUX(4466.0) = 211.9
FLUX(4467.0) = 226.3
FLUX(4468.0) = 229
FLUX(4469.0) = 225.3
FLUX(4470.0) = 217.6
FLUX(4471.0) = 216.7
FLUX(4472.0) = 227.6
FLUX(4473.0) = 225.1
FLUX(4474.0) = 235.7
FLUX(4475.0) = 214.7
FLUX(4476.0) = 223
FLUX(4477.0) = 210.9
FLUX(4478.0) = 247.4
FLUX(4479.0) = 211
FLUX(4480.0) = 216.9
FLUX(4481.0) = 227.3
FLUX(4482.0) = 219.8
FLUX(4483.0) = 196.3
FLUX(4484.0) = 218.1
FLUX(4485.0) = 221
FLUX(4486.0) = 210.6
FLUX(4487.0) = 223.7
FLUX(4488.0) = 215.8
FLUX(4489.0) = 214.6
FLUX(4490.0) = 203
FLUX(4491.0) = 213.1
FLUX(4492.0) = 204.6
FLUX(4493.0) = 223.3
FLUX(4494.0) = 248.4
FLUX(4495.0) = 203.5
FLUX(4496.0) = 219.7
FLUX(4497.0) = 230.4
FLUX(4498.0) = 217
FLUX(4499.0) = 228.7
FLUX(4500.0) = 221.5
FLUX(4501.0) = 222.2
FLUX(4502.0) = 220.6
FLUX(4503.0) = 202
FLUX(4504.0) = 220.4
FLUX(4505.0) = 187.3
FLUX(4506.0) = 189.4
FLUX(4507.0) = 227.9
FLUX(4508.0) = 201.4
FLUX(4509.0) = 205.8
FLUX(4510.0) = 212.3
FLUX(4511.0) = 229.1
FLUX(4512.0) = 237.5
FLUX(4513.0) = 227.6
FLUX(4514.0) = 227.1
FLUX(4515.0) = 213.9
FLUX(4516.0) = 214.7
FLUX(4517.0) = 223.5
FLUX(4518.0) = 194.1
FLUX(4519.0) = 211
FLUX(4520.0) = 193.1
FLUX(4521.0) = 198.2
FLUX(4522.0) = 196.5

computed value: -4.4 angstroms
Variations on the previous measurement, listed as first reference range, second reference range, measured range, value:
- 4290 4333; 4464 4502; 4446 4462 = -0.1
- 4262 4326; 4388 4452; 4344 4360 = 5.8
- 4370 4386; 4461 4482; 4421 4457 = -0.9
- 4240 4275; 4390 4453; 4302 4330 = 8.5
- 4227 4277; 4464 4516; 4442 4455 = 0.4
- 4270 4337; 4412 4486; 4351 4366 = 3.2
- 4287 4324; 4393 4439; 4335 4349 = 6.6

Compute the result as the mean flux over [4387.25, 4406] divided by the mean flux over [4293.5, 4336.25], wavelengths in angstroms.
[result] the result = 1.26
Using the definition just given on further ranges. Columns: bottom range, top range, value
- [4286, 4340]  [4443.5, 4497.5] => 1.34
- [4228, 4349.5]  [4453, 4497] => 1.13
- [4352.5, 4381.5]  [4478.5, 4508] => 1.33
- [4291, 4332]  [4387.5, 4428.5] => 1.22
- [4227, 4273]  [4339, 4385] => 0.62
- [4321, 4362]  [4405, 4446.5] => 1.80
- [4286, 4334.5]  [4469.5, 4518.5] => 1.28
